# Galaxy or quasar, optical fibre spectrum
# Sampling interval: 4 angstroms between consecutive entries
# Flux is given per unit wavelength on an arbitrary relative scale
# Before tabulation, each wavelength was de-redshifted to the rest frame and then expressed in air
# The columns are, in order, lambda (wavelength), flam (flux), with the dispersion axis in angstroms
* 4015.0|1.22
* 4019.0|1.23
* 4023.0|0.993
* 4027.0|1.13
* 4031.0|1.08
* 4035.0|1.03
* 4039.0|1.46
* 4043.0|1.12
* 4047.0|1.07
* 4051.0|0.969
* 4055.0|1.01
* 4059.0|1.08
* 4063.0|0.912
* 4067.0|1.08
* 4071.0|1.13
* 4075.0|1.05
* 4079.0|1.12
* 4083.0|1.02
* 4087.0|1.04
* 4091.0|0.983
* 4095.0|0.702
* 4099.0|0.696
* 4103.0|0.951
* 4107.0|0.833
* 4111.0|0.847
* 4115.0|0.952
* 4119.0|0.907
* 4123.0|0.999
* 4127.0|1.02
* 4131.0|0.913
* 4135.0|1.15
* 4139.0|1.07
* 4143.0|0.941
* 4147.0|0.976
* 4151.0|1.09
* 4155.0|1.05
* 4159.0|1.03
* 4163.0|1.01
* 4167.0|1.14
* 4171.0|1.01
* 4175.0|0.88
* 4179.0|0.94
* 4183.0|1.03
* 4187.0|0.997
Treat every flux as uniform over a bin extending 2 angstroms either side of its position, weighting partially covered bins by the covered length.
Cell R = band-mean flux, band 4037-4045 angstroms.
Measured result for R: 1.29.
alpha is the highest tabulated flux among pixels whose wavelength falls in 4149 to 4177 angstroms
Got 1.14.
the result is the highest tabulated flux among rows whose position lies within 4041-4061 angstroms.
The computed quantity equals 1.12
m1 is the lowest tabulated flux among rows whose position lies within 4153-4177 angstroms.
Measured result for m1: 0.88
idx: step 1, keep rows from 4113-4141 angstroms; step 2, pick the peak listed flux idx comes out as 1.15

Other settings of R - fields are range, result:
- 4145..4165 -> 1.03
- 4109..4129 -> 0.945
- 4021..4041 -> 1.14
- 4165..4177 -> 1.01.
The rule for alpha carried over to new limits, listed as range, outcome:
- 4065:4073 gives 1.13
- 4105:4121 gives 0.952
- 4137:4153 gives 1.09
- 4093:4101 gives 0.702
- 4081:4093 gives 1.04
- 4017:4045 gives 1.46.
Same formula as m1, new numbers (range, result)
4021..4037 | 0.993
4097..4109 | 0.696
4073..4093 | 0.983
